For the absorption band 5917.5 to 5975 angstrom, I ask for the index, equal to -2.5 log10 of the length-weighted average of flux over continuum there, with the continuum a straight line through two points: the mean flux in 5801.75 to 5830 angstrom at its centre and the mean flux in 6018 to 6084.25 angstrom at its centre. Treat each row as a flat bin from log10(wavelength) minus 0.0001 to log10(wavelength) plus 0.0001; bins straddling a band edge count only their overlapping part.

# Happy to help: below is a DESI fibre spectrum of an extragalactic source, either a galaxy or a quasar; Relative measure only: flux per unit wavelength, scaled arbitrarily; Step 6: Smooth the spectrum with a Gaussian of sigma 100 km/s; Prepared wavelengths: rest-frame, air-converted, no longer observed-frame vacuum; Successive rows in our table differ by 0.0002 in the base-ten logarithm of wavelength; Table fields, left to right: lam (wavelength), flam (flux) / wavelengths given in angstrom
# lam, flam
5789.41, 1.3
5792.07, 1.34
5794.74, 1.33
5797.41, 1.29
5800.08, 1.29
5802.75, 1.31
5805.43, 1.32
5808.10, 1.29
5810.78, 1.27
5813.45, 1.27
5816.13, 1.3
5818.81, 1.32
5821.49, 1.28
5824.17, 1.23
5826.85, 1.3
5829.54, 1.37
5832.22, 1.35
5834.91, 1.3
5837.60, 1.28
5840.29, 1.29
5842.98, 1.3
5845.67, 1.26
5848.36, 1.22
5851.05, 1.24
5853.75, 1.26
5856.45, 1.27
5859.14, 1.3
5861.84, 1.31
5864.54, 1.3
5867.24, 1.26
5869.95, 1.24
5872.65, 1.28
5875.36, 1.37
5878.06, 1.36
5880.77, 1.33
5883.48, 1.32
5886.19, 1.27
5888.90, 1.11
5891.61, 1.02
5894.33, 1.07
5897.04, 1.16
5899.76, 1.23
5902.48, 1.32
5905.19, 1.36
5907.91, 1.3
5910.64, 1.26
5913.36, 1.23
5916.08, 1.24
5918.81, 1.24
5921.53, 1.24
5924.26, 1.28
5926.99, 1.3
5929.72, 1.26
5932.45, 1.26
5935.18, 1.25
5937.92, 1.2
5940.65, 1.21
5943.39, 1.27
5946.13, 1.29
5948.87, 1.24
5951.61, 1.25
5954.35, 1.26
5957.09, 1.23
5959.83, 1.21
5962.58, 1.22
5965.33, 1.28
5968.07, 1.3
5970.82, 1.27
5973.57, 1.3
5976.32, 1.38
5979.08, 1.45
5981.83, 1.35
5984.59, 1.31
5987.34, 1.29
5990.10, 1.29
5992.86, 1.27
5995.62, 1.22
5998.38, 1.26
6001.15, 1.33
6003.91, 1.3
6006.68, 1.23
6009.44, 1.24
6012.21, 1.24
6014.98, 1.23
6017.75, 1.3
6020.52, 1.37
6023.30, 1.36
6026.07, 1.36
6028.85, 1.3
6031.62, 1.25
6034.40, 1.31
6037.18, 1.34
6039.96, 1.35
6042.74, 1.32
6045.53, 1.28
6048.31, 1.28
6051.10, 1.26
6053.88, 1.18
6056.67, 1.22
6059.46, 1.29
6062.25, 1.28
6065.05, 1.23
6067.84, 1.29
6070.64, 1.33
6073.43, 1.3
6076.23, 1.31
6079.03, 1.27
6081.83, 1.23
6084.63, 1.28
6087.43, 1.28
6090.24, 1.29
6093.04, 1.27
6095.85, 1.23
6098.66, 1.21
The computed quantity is 0.03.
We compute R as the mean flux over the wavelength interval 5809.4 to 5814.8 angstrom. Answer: 1.27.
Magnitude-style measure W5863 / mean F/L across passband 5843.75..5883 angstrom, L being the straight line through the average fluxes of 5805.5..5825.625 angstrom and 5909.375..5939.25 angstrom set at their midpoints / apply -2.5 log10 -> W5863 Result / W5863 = -0.015 mag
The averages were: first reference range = 1.28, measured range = 1.29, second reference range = 1.25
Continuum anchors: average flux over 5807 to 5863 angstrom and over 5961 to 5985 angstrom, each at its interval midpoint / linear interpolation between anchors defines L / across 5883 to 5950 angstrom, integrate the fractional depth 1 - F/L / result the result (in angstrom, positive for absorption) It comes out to 3.5 angstrom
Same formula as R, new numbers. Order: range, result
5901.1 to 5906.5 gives 1.34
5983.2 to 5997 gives 1.28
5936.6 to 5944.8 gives 1.23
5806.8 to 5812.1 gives 1.28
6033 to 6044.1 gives 1.33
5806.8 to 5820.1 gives 1.29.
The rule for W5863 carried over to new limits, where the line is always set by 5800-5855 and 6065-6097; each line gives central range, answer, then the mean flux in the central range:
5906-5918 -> 0.021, 1.26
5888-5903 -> 0.127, 1.14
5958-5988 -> -0.019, 1.3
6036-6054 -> -0.012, 1.29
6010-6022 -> -0.001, 1.28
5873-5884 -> -0.045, 1.34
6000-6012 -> 0.009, 1.27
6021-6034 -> -0.034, 1.32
